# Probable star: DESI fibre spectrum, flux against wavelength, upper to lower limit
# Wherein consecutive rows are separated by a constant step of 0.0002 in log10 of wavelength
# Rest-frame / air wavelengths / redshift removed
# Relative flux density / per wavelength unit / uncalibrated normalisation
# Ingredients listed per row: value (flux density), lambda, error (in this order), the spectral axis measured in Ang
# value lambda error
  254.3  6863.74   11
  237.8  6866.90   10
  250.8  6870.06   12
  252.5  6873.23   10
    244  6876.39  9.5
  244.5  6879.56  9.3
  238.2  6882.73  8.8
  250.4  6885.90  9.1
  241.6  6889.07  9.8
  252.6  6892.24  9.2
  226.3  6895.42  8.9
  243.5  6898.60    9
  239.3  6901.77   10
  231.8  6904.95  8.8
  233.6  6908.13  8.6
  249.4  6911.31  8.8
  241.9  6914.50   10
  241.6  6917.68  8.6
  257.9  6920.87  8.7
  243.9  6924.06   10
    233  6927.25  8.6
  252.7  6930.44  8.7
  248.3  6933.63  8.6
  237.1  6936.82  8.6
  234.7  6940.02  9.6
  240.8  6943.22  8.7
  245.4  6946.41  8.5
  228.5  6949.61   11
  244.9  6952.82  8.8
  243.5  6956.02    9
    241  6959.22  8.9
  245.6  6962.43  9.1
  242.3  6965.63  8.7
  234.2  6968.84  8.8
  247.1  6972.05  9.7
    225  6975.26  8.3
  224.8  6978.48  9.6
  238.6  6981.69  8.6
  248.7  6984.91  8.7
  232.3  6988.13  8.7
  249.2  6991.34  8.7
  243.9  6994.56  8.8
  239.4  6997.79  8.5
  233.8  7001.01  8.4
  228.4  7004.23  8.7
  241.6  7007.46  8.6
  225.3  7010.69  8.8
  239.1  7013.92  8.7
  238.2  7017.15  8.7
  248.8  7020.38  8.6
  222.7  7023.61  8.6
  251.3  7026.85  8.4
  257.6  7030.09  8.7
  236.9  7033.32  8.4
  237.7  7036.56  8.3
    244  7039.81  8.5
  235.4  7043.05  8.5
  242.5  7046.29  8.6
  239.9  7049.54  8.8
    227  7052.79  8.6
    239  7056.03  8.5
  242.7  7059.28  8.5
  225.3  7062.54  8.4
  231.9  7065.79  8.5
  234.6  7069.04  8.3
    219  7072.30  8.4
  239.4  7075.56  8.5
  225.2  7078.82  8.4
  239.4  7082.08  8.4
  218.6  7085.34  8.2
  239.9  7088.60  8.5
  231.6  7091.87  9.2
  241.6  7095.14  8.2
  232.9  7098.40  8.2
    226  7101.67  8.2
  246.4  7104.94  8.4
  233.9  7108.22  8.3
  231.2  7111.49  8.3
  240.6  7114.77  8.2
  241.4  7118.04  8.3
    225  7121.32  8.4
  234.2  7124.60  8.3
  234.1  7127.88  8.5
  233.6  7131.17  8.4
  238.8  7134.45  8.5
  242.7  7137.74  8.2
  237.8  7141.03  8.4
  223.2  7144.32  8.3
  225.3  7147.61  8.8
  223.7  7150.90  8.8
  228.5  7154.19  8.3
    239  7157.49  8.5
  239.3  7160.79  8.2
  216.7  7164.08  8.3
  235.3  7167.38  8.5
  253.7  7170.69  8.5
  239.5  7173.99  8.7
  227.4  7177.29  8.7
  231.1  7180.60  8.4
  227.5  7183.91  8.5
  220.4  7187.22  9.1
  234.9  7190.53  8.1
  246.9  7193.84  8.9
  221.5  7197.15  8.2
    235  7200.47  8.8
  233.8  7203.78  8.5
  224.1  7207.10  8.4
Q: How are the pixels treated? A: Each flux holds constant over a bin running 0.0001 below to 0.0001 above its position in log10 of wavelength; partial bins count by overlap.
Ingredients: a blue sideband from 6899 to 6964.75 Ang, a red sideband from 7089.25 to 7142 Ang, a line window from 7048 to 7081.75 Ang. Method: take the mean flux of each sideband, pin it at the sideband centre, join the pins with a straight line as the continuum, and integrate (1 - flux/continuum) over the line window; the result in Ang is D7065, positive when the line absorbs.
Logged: 0.7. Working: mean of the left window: 242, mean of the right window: 236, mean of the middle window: 233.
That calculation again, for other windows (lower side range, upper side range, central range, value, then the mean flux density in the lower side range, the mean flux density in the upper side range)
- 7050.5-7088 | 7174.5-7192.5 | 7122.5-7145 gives -0.5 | 232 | 229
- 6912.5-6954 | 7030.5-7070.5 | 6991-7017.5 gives 0.2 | 242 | 237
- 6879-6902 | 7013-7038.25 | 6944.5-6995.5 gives 0.5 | 242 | 242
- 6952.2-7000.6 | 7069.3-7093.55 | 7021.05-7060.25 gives -1.0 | 240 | 231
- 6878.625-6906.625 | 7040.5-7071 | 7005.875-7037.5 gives -0.5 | 241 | 235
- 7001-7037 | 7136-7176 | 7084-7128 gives 0.2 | 239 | 234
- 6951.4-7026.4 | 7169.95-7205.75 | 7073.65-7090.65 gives 0.3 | 238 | 233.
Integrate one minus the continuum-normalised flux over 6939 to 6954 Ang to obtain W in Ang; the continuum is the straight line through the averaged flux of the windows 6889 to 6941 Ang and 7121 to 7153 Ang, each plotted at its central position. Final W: 0.1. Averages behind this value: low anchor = 242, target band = 239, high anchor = 232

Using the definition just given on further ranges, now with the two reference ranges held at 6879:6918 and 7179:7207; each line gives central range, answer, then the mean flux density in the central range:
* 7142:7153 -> 0.35 Ang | 225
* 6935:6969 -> -0.13 Ang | 240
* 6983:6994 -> -0.25 Ang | 243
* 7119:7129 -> 0.07 Ang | 232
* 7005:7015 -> 0.11 Ang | 234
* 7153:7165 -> 0.02 Ang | 232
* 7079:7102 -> 0.17 Ang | 233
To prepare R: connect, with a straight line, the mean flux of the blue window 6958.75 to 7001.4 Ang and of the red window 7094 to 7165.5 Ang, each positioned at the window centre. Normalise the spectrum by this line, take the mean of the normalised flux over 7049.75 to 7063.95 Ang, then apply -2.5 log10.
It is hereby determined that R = 0.009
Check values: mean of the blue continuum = 239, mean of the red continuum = 233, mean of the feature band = 234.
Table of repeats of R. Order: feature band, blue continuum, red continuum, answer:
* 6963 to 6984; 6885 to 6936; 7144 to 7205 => 0.02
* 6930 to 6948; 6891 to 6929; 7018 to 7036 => 0.00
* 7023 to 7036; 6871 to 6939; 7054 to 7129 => -0.03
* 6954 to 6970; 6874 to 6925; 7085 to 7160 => -0.01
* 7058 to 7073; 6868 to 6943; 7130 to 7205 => 0.03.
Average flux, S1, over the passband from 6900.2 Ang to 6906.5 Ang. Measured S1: 236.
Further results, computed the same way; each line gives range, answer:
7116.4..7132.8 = 234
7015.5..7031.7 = 244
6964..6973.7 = 241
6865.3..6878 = 246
